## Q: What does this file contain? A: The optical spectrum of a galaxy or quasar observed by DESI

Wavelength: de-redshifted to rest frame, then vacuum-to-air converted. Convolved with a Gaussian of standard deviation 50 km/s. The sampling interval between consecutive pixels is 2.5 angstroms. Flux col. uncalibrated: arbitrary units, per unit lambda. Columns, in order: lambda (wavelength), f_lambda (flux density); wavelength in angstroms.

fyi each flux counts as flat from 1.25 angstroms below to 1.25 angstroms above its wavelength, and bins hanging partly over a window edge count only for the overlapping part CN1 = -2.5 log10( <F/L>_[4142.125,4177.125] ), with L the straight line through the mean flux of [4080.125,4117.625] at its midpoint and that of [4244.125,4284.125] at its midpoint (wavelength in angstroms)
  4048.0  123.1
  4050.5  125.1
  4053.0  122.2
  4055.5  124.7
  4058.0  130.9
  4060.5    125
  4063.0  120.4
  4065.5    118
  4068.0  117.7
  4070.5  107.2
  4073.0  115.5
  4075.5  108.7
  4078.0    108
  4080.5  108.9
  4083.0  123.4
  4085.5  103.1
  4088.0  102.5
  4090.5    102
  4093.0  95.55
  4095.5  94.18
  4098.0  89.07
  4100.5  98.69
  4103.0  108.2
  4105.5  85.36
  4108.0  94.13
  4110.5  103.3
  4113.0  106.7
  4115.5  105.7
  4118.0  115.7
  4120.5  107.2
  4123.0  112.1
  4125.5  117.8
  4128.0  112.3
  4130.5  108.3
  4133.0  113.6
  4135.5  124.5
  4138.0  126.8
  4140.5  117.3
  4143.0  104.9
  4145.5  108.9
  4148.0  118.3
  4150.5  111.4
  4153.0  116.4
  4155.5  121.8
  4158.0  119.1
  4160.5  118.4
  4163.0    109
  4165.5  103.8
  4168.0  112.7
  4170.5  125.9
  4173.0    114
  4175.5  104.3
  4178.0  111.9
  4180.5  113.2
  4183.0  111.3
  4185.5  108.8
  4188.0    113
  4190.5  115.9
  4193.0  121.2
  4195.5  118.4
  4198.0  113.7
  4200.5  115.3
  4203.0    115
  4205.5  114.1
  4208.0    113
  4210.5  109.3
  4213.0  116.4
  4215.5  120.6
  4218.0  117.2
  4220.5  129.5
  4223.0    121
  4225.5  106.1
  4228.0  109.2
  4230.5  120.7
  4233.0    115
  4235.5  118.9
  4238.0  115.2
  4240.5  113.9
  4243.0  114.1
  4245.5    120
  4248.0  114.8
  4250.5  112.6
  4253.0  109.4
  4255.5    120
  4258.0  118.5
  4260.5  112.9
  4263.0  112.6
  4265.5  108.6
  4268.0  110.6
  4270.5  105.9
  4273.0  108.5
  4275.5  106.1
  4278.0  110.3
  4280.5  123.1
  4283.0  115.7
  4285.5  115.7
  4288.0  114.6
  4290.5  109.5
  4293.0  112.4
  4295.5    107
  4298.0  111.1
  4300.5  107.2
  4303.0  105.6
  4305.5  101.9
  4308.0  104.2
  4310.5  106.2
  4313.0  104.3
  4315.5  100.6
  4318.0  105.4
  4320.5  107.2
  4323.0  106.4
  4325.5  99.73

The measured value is -0.08 mag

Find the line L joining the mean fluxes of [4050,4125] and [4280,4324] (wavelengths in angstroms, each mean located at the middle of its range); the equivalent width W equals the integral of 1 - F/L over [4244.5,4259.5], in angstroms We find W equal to -1.0 angstroms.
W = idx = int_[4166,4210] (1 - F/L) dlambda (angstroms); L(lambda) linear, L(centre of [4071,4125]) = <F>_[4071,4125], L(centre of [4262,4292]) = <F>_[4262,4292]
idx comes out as -2.4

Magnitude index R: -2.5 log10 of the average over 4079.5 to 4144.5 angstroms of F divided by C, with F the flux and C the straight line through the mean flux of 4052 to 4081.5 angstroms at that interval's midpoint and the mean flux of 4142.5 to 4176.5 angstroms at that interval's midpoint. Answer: 0.08 mag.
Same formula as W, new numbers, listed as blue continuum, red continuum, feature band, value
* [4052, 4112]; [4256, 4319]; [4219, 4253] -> -2.05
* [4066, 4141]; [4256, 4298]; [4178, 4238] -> -2.74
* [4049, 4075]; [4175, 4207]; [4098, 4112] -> 2.47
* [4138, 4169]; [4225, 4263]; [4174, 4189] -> 0.51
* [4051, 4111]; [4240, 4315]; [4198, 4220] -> -1.03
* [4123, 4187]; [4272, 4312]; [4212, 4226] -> -0.87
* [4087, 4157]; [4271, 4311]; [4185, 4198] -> -0.82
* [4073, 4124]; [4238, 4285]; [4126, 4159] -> -2.87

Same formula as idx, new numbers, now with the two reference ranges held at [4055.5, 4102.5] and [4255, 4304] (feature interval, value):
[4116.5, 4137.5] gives -0.77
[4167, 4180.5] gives -0.37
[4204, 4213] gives -0.15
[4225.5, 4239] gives -0.45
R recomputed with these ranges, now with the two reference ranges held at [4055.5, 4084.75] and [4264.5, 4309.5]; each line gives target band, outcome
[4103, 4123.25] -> 0.117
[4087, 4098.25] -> 0.193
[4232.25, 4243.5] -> -0.039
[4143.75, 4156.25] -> -0.004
